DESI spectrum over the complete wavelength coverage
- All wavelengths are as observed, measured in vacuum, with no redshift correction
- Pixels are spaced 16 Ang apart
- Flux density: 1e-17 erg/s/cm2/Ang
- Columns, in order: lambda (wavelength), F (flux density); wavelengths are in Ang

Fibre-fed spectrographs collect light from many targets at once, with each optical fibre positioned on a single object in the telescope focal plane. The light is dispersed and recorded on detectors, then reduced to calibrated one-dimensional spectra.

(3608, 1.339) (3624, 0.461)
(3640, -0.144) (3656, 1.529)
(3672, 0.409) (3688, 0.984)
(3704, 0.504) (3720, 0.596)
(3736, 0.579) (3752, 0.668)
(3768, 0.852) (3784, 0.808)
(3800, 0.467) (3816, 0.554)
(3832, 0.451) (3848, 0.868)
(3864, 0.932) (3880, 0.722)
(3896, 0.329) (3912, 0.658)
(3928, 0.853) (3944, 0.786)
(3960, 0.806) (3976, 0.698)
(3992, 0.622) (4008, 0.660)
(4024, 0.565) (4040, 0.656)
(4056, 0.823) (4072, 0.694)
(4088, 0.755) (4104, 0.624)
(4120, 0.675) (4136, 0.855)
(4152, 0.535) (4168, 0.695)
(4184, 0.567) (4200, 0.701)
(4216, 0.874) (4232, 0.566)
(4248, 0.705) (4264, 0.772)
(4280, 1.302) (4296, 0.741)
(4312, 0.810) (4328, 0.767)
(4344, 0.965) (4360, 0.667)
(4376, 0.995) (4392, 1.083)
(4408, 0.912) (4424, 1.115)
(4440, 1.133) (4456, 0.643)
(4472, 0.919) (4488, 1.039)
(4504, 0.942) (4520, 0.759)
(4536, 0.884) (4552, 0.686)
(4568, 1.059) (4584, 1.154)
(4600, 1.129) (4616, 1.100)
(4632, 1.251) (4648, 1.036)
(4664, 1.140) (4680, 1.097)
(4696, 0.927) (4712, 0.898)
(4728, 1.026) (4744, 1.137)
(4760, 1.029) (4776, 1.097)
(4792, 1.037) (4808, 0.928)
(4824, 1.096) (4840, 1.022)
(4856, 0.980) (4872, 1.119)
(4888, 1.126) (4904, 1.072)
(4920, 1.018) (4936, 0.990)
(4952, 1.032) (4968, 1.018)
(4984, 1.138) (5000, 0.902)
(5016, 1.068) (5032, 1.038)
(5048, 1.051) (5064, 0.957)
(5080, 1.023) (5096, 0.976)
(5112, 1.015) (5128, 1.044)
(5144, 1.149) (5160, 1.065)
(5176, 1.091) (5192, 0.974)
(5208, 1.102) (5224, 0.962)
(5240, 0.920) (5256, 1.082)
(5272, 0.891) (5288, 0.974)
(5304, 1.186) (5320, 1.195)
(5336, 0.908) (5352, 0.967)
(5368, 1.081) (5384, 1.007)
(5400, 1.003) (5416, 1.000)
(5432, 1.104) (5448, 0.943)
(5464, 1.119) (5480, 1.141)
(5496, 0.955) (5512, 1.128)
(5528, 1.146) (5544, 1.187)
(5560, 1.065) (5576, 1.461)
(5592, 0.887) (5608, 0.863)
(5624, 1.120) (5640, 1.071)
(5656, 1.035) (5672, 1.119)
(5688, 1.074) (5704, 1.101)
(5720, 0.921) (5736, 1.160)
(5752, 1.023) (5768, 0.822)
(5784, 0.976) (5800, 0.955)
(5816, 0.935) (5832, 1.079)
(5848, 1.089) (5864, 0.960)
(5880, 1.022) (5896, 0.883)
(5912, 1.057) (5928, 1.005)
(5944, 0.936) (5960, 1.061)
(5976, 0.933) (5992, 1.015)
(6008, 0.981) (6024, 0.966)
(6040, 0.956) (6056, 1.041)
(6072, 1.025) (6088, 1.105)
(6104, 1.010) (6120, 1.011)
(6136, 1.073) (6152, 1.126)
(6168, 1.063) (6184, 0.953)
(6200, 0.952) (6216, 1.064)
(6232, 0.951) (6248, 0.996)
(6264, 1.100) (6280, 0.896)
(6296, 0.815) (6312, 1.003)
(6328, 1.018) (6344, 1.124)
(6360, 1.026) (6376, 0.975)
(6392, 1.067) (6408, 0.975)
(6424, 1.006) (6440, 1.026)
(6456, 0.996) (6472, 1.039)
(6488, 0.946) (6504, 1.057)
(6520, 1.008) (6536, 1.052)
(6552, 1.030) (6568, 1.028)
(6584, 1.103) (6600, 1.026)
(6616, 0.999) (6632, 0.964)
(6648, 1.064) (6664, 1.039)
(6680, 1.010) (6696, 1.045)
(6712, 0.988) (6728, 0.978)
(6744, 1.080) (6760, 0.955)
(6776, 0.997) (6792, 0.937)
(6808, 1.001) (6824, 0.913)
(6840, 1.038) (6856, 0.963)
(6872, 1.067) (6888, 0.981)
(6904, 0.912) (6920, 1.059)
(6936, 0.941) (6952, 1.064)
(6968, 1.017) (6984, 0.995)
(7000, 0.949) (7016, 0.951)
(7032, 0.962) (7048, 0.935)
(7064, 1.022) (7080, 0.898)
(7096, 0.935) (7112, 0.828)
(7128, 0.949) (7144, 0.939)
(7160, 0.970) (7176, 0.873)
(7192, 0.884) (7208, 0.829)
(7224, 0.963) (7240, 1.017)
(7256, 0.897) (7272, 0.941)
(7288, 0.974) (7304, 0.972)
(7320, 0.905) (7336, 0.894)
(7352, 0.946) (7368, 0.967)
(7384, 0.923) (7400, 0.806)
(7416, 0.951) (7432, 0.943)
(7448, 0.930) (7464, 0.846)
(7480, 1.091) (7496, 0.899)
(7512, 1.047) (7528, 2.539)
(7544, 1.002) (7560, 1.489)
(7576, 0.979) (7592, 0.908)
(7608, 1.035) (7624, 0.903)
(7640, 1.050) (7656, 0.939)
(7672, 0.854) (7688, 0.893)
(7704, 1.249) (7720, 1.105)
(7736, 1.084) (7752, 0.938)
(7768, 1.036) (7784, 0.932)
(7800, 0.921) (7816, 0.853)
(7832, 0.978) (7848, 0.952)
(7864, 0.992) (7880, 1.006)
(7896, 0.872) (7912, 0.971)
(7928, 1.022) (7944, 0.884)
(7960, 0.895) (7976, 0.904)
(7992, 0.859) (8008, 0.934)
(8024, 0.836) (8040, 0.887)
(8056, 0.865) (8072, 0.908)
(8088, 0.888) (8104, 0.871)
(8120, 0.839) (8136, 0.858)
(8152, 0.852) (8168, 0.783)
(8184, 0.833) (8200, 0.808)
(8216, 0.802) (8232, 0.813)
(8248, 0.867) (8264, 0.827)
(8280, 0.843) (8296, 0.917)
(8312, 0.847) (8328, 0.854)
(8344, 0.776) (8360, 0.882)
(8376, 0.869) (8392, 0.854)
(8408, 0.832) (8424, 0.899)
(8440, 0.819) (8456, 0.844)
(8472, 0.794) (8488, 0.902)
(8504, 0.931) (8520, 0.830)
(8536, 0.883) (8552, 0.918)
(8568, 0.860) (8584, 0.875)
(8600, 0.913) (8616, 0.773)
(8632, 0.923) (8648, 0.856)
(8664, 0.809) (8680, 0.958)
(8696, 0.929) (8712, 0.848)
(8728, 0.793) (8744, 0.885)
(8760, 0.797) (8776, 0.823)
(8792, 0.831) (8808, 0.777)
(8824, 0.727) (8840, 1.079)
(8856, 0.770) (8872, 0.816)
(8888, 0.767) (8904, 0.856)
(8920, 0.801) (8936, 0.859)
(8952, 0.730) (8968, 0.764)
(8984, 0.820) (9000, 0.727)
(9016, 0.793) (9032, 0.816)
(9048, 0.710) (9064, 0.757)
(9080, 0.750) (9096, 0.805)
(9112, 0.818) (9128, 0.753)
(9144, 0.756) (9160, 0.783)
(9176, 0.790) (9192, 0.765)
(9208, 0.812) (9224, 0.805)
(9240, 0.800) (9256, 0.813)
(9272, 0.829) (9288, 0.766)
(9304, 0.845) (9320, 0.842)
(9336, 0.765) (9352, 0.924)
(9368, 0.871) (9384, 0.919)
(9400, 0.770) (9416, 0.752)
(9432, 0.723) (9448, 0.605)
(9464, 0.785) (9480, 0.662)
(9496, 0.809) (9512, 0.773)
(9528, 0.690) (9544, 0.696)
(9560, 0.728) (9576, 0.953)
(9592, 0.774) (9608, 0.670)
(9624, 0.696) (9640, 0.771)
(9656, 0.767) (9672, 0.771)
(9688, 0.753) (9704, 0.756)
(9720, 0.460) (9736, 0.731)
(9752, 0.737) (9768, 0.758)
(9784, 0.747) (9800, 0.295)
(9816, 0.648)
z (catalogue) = 0.15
